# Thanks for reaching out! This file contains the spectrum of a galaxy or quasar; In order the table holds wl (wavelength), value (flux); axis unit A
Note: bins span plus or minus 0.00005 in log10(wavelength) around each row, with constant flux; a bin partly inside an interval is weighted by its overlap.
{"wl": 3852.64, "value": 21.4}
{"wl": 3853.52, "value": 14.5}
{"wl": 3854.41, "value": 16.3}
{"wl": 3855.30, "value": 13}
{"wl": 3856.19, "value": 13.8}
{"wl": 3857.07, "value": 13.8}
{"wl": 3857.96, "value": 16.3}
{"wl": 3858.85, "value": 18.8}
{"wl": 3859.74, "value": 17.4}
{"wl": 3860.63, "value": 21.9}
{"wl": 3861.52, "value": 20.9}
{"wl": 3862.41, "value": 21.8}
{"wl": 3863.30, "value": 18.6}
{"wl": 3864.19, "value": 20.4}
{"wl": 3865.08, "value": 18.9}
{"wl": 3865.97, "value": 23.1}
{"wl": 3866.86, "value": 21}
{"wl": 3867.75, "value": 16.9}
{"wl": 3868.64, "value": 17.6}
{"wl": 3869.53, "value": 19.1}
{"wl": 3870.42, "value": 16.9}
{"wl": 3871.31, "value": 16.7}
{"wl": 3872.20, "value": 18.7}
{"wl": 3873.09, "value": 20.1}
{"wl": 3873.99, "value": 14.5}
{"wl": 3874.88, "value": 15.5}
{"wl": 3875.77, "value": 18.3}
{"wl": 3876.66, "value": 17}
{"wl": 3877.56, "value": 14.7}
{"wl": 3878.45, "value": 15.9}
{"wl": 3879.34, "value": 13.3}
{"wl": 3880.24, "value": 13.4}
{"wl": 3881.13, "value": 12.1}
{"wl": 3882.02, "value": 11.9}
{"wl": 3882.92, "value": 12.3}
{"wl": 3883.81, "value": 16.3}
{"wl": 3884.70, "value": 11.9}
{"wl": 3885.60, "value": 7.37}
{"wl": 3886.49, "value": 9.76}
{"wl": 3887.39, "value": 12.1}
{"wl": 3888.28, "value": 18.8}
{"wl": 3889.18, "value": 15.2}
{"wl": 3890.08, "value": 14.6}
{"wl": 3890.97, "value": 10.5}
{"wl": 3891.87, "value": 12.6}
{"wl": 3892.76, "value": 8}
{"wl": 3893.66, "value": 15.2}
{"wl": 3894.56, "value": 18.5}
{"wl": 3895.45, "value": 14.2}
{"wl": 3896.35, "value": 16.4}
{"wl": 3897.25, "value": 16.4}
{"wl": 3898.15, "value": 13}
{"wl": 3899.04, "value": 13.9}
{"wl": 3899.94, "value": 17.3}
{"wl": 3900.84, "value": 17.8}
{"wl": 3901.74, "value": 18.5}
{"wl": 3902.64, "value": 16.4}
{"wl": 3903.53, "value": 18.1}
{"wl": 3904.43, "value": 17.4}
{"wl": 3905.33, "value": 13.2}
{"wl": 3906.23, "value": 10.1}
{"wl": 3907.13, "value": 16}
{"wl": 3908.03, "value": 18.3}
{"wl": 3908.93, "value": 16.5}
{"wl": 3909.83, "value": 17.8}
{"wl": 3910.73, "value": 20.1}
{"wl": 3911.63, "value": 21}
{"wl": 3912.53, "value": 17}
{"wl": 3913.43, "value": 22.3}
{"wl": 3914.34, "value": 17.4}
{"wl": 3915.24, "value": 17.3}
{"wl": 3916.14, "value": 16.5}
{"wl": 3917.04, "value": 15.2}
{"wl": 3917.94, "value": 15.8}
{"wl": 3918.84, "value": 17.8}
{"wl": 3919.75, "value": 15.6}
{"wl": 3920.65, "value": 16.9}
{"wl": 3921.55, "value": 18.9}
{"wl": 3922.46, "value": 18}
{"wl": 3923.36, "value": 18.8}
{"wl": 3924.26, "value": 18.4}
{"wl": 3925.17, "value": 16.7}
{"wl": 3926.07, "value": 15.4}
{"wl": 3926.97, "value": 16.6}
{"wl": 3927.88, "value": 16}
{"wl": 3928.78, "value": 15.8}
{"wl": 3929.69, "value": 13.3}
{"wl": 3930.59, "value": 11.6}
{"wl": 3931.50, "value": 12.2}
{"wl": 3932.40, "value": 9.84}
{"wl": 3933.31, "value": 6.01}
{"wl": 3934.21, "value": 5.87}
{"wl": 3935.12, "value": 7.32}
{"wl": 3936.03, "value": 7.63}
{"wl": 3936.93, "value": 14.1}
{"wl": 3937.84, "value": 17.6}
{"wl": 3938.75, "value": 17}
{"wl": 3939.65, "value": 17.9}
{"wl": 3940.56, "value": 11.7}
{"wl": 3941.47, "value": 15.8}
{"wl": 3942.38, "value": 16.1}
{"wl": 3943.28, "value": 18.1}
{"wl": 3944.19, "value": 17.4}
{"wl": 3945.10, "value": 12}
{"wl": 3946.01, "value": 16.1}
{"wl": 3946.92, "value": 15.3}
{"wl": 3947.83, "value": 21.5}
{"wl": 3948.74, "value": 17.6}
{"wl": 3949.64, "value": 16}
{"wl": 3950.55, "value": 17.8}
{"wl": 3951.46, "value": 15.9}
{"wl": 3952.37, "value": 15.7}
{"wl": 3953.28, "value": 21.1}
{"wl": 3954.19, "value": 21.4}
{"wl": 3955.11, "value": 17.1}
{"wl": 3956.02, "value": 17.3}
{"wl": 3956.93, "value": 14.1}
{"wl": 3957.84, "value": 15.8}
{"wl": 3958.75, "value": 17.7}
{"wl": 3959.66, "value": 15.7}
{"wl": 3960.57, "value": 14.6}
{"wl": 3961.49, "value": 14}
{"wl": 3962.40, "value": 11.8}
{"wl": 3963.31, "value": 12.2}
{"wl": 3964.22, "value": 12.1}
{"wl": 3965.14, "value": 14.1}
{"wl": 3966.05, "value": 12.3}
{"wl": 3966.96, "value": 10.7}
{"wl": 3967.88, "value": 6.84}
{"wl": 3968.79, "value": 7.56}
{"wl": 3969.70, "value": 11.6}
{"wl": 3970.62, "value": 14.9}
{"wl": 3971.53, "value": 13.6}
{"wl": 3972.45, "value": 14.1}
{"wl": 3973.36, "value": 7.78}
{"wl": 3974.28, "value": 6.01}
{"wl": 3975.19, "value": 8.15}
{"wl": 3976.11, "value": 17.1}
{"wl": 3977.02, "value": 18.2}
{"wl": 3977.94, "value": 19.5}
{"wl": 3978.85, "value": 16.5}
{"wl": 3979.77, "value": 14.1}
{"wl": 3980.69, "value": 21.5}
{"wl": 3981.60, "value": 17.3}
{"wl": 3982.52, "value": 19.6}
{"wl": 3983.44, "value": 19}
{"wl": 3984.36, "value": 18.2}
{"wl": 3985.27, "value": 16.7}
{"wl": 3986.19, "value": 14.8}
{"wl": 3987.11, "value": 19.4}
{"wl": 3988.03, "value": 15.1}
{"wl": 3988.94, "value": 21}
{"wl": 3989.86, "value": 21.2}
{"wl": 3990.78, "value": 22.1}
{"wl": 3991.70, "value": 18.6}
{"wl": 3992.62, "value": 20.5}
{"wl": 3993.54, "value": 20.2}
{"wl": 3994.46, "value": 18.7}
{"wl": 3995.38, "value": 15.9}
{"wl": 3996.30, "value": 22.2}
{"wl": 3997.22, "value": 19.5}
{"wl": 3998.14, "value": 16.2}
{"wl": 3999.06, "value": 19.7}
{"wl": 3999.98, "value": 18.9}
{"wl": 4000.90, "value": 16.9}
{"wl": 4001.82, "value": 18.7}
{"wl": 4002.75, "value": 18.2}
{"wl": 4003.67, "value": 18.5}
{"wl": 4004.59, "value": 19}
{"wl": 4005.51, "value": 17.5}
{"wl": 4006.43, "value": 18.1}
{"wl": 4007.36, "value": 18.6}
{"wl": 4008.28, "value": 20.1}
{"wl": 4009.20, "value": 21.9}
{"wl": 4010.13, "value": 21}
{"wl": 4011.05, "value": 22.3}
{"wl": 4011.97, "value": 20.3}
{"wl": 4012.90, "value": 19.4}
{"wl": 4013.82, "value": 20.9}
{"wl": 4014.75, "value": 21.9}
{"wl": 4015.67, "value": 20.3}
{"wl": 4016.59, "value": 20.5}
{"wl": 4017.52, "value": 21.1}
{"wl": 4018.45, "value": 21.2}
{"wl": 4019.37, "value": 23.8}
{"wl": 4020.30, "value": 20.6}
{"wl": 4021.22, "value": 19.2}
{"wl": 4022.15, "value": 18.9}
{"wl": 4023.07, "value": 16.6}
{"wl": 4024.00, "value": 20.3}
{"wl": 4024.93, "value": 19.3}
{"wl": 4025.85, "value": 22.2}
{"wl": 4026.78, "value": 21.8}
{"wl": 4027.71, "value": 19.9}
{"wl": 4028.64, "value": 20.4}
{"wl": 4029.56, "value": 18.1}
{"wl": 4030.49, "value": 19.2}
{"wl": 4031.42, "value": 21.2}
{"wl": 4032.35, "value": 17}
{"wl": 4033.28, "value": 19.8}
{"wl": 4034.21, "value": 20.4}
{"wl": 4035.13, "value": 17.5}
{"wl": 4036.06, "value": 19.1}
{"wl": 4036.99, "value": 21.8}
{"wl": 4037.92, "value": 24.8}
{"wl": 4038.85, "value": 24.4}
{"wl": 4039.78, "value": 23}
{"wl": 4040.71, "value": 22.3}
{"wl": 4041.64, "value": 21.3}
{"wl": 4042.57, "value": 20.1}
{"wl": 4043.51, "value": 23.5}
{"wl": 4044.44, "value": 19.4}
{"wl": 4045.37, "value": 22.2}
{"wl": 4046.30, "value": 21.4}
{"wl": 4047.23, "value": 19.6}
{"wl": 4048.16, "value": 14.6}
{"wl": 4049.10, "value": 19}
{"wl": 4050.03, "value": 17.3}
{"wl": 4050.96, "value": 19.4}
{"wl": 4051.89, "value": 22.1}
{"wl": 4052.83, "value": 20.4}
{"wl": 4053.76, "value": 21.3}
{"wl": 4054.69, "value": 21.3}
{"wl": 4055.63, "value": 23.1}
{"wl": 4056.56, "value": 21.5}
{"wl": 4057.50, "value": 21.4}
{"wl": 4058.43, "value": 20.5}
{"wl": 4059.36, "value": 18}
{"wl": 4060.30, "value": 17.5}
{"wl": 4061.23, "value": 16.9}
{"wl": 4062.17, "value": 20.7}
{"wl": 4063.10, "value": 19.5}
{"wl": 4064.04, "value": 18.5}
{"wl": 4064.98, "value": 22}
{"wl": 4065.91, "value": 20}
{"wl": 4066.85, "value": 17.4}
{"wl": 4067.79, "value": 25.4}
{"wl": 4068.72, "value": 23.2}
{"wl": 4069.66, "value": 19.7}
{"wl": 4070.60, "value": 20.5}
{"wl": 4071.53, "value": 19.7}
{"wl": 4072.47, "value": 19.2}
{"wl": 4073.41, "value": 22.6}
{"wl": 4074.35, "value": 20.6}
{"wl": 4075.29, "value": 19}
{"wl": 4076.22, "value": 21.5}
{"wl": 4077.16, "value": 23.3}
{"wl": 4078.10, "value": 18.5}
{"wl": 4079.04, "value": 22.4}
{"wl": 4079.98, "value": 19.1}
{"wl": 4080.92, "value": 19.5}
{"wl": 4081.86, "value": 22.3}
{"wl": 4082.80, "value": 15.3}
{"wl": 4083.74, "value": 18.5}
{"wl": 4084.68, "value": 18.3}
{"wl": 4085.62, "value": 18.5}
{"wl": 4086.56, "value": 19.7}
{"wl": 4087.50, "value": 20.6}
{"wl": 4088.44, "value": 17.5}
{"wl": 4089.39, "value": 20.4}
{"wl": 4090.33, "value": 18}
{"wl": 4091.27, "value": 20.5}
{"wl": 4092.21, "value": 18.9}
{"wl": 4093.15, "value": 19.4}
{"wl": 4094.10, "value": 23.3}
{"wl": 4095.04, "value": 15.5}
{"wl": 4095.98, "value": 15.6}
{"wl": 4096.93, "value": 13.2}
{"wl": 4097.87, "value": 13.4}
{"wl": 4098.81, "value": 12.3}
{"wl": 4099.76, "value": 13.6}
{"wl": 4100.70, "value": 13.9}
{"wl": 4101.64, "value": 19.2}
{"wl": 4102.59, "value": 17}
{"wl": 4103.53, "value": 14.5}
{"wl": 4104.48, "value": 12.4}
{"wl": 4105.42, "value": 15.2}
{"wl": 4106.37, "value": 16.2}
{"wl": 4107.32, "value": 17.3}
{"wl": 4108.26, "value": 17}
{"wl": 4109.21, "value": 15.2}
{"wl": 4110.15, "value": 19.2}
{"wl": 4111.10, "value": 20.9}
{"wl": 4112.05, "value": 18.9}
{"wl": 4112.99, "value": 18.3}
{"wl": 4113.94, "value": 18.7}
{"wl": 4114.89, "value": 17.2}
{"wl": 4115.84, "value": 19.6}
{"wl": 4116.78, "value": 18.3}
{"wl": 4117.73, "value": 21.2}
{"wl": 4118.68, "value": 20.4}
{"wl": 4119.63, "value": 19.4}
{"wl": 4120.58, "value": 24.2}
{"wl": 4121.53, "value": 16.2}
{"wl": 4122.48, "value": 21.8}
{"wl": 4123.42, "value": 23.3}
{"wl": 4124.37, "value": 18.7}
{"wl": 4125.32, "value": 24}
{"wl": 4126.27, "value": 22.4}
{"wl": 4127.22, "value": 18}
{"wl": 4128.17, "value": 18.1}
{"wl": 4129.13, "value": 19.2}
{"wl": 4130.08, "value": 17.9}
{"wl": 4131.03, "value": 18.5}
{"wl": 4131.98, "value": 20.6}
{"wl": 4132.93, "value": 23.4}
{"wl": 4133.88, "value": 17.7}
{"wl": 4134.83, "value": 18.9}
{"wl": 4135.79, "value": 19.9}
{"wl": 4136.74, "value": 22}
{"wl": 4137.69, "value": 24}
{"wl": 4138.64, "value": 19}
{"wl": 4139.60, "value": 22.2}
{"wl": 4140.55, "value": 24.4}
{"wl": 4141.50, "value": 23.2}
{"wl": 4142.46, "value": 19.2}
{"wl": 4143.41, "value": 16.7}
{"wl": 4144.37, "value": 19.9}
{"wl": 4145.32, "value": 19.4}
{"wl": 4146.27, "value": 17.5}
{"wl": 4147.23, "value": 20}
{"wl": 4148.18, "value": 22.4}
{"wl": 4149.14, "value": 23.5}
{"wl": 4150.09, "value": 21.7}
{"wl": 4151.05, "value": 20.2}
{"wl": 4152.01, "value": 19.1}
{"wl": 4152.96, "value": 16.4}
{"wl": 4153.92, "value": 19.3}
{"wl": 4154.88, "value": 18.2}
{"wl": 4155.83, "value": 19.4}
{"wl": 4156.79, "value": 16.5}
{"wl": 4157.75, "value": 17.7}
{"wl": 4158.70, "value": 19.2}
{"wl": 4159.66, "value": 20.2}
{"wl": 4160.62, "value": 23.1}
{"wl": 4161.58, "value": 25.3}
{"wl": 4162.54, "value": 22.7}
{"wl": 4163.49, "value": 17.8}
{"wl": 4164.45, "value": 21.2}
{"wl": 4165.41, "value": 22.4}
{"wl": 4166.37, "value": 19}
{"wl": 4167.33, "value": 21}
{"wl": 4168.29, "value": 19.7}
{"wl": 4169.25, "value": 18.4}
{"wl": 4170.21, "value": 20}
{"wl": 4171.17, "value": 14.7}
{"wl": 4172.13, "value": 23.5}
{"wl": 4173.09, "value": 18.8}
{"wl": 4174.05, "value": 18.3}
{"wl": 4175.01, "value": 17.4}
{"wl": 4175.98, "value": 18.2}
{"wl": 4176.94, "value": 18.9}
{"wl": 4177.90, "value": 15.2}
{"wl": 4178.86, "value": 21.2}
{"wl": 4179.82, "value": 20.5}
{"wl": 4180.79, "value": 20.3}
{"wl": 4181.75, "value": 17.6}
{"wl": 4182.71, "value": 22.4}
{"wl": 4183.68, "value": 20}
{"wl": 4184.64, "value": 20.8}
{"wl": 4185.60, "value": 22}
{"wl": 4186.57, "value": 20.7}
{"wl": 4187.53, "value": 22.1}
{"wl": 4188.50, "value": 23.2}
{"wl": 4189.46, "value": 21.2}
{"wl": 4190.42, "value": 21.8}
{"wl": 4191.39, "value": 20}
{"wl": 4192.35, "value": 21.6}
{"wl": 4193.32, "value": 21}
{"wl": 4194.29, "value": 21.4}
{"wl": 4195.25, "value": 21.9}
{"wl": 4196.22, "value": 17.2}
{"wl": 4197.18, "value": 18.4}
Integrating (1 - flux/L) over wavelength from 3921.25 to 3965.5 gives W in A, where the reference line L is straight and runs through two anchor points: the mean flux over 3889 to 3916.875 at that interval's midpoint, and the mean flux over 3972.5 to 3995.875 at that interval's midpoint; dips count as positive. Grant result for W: 3.8 A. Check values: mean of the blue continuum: 16.1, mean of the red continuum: 17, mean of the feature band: 15.1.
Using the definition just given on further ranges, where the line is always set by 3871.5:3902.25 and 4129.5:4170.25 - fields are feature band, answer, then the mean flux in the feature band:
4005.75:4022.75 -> -3.1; 20.5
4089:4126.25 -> 2.4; 18.1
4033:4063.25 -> -4.1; 20.5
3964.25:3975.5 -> 3.9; 10.7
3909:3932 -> -2.3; 16.9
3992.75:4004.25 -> -1.2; 18.7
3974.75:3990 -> -0.7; 17.4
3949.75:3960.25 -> -0.7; 17.2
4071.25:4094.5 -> -1.3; 19.8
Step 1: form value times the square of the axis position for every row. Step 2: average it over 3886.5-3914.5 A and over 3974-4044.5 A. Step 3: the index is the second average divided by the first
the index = 1.29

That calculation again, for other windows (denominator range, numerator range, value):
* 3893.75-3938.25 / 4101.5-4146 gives 1.38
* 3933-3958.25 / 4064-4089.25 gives 1.40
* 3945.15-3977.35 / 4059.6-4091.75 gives 1.47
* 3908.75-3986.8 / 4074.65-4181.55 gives 1.37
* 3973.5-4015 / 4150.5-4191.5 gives 1.18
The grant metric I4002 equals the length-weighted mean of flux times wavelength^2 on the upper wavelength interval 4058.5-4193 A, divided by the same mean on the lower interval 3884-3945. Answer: 1.4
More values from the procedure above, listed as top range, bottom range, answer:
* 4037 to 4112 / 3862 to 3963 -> 1.32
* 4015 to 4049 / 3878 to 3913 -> 1.47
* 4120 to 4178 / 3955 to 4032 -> 1.23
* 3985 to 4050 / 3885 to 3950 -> 1.37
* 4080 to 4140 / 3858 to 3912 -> 1.29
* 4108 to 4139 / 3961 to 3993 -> 1.41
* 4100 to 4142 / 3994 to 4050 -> 1.01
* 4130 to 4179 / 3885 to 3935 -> 1.48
